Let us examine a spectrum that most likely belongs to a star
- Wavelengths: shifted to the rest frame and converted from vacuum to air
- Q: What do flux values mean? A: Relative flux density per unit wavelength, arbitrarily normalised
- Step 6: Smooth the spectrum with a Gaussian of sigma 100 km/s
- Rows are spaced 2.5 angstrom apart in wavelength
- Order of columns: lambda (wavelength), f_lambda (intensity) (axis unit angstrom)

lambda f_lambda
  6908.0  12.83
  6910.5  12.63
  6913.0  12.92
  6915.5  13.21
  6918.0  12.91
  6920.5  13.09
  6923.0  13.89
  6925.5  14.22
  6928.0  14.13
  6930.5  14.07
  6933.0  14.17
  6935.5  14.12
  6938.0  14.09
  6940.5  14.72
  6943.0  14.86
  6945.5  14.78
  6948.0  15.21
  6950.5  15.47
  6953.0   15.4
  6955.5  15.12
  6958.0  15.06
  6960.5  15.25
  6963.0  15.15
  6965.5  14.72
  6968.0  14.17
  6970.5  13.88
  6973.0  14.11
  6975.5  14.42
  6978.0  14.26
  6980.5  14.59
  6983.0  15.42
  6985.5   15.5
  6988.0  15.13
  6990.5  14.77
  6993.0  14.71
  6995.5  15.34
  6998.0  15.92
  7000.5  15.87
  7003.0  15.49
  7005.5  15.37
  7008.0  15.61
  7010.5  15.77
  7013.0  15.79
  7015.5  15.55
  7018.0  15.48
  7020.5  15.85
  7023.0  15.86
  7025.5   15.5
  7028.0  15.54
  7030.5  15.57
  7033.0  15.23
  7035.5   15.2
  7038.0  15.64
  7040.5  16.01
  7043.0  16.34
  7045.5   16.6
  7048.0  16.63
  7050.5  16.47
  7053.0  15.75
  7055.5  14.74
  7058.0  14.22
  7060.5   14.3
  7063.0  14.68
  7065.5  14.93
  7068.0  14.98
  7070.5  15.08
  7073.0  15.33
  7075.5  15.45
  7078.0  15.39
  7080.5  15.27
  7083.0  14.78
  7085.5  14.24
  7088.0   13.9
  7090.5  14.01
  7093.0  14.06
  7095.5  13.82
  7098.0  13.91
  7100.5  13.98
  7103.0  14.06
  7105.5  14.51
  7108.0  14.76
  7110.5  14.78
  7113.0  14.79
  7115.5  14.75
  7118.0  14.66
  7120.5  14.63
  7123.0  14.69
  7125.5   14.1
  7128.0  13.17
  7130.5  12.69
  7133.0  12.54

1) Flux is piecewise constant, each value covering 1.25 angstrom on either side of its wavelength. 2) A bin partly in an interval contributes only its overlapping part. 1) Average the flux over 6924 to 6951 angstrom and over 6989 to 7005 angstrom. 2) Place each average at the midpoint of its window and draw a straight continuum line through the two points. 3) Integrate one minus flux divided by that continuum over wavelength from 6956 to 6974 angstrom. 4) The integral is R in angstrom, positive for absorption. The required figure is 0.3 angstrom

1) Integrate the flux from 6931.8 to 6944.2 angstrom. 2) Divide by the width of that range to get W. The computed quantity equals 14.4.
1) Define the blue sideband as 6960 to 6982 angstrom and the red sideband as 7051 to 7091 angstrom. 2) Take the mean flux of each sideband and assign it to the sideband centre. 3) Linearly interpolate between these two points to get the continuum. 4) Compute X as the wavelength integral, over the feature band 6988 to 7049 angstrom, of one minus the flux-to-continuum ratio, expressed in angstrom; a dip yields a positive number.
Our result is -4.0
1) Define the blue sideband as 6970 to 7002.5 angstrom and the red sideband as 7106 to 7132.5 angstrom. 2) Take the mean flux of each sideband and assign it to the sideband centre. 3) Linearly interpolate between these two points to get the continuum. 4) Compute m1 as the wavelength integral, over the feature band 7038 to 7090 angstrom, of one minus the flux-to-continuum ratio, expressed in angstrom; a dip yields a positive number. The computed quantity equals -2.49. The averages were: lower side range 15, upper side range 14.3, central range 15.2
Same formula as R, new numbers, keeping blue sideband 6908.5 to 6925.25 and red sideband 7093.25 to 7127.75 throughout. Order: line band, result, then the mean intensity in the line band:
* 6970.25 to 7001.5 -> -3.10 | 14.9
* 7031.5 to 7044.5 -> -1.66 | 15.7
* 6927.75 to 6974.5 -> -4.51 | 14.7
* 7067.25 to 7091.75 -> -1.15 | 14.8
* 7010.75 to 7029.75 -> -2.54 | 15.7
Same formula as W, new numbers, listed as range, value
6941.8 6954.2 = 15.1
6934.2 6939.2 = 14.1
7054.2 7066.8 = 14.6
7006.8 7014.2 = 15.7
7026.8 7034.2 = 15.4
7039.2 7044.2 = 16.2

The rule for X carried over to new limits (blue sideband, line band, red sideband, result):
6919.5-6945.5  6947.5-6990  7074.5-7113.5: -1.86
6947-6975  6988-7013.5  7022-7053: -0.09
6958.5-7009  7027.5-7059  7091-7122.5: -2.16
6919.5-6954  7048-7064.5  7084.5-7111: -1.05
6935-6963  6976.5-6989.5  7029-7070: 0.13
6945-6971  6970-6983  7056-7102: 0.45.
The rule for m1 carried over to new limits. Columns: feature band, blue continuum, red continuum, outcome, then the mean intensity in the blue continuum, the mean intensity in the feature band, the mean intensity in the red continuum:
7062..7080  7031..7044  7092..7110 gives -0.3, 15.7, 15.1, 14.2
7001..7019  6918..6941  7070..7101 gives -1.7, 14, 15.6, 14.6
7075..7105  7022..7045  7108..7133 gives 0.7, 15.7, 14.4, 14.2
